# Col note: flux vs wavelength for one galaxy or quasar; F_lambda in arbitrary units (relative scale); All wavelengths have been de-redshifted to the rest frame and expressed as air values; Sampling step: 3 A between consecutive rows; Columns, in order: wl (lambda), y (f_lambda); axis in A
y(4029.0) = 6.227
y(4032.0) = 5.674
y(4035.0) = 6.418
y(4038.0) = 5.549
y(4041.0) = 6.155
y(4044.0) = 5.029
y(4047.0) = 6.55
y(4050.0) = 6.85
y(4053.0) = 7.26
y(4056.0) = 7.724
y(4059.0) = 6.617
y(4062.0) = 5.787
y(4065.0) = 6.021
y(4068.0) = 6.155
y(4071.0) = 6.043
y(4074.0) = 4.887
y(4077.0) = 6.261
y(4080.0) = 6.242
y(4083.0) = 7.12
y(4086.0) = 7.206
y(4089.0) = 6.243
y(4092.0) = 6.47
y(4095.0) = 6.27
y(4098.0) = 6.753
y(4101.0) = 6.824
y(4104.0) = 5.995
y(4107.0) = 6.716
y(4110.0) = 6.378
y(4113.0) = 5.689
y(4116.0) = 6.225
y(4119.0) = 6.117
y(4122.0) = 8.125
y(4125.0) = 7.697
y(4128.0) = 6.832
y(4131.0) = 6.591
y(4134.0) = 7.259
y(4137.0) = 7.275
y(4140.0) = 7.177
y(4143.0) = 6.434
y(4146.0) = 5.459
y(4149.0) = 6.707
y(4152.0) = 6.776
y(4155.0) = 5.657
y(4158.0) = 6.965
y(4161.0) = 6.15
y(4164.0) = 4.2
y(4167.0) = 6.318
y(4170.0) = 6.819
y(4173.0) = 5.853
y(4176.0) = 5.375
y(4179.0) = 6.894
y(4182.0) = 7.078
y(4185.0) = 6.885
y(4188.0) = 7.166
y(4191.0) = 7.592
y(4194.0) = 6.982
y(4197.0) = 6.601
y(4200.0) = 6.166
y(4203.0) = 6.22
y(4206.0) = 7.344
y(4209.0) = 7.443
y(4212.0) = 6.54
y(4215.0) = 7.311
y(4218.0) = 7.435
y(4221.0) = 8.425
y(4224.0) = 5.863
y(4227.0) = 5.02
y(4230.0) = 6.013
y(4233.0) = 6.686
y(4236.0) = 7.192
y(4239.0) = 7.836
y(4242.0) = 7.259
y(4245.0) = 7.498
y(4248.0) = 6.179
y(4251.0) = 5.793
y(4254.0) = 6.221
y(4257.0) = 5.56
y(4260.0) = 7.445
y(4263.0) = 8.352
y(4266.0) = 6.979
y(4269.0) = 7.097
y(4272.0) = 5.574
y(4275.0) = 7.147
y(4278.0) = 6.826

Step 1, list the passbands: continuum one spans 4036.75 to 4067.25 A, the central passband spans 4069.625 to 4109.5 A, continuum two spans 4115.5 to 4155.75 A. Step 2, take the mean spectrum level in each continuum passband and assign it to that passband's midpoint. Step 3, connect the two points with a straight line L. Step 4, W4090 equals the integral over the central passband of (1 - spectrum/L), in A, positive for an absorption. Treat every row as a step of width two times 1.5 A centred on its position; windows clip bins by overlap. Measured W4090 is 1.0 A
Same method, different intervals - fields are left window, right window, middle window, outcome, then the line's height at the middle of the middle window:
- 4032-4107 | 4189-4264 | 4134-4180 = 2.2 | 6.62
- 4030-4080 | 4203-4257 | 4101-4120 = 0.4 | 6.37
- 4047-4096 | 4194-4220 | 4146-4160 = 0.7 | 6.73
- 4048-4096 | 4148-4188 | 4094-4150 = -2.5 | 6.38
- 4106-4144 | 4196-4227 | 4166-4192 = 0.7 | 6.84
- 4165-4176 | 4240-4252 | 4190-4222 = -3.2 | 6.42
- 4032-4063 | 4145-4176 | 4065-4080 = 1.0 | 6.3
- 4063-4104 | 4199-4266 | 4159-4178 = 2.2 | 6.61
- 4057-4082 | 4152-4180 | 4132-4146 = -1.8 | 6.05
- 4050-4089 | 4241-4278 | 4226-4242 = 0.1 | 6.71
